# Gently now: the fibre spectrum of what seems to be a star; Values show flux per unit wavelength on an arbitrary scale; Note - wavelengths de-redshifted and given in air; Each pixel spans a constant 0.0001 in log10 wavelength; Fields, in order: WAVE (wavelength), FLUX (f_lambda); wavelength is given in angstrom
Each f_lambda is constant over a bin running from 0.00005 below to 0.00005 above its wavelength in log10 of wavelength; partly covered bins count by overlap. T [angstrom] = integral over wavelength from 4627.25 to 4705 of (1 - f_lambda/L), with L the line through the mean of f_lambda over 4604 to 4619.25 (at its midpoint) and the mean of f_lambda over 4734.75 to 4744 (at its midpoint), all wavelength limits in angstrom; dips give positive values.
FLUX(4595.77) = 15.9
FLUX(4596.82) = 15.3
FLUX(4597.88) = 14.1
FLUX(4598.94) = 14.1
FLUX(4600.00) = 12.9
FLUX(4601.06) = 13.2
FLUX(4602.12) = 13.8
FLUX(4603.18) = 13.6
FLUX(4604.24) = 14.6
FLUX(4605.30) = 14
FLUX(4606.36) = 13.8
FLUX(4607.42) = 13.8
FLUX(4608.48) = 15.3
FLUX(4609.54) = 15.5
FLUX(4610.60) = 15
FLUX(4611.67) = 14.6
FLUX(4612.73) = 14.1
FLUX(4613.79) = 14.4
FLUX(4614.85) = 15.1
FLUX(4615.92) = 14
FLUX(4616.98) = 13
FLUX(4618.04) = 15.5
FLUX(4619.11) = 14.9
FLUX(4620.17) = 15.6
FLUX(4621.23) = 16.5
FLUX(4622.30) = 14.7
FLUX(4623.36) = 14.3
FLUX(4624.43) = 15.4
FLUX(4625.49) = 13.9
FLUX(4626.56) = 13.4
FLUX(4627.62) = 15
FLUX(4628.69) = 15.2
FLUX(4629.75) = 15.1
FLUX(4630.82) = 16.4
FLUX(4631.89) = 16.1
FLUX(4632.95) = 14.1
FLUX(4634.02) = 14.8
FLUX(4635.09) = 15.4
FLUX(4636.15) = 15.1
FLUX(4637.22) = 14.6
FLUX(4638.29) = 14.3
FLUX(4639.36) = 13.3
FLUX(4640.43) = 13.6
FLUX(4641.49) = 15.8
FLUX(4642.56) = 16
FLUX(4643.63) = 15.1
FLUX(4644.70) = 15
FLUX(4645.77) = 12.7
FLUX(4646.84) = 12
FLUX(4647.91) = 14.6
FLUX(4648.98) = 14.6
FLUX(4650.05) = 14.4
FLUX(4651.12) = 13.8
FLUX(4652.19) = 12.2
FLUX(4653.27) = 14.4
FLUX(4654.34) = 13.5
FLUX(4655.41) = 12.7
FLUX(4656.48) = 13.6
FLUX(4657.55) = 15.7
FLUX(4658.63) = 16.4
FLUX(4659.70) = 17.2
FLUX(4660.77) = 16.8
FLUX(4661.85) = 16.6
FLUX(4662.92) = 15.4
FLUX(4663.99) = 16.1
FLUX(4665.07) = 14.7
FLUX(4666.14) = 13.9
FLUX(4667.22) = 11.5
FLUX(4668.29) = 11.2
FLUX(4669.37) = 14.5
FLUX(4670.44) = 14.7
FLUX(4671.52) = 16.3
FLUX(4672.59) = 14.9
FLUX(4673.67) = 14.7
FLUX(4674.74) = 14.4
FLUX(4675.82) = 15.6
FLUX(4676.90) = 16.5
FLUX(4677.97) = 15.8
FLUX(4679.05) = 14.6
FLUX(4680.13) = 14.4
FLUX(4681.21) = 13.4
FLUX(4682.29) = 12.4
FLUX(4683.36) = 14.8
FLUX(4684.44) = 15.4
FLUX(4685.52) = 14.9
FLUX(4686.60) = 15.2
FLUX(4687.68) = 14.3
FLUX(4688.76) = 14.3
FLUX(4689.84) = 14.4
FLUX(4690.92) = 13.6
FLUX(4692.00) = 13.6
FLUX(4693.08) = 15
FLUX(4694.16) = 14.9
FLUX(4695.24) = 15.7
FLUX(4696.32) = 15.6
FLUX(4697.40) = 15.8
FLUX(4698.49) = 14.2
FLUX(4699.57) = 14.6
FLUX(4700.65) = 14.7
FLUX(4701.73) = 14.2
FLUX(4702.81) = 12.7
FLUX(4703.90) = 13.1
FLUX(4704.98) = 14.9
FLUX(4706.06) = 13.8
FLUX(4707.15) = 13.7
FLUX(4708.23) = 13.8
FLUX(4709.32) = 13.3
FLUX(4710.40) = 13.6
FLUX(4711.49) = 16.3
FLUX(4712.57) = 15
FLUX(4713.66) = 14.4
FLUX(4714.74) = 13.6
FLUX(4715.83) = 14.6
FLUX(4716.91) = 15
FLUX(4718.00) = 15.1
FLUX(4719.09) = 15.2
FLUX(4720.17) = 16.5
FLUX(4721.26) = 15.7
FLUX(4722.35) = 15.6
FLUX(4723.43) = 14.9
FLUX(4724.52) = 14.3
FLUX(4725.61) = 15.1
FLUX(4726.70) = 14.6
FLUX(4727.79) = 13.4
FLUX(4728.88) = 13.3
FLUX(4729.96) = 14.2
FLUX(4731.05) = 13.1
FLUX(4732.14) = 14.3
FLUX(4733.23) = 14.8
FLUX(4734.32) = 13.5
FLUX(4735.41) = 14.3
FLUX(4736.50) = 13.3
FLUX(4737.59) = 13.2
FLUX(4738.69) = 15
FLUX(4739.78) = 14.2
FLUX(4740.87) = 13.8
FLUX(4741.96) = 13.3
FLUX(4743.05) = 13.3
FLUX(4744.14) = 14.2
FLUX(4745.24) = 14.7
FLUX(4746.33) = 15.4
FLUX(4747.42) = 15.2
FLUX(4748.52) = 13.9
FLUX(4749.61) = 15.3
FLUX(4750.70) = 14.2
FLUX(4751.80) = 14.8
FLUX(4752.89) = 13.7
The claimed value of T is -2.25 angstrom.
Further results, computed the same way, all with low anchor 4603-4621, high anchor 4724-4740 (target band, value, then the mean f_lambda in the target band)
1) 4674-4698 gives -0.9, 14.8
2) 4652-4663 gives -0.5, 15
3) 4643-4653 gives 0.4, 13.8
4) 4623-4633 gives -0.3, 14.9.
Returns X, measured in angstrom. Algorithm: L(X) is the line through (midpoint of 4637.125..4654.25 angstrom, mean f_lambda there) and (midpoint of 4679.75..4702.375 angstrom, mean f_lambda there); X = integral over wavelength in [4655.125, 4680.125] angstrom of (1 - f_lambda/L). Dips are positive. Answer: -1.1 angstrom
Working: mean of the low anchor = 14.1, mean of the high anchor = 14.5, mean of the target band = 15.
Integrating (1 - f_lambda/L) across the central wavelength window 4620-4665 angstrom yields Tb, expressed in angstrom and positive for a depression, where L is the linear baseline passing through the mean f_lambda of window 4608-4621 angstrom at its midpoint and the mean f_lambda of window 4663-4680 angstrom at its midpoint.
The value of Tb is -0.2 angstrom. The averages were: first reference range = 14.8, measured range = 14.8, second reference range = 14.6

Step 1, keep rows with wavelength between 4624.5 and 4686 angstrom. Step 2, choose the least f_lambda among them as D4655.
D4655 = 11.2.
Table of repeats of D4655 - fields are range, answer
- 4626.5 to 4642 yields 13.3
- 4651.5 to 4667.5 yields 11.5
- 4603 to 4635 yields 13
